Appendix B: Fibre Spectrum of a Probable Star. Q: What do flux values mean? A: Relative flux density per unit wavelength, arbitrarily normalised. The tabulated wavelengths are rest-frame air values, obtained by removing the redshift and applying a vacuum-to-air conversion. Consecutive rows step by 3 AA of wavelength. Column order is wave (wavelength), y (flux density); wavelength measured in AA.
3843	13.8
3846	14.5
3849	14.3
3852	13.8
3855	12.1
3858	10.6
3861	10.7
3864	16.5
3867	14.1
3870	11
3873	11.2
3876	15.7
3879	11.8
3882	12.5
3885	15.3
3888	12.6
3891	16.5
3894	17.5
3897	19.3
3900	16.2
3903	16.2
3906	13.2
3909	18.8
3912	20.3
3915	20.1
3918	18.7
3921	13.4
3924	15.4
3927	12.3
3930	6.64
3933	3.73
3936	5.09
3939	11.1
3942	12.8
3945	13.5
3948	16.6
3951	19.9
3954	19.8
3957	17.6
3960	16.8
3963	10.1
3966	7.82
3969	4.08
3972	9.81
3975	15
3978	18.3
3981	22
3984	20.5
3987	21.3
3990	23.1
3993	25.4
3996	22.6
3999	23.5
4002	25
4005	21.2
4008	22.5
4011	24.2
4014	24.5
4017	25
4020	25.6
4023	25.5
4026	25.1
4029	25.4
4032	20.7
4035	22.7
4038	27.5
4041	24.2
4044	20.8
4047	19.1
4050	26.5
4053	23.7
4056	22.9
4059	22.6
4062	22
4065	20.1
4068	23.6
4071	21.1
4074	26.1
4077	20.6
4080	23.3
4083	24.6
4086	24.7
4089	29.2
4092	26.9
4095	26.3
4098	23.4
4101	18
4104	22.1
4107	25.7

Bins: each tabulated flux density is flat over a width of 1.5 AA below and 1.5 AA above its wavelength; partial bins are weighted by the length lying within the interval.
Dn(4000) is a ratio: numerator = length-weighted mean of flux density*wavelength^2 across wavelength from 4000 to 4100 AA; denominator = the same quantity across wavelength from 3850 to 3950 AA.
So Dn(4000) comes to 1.9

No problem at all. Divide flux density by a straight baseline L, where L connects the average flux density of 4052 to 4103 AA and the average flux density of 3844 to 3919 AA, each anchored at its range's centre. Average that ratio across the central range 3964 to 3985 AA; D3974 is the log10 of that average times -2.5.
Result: 0.361 mag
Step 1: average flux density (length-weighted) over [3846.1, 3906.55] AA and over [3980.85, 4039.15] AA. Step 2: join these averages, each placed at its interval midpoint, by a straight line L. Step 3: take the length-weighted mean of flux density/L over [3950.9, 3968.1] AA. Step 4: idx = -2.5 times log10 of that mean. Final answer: 0.34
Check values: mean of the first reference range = 14.1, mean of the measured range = 14.6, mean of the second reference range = 23.7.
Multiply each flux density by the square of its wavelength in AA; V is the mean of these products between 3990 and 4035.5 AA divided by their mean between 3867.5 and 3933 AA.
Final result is 1.72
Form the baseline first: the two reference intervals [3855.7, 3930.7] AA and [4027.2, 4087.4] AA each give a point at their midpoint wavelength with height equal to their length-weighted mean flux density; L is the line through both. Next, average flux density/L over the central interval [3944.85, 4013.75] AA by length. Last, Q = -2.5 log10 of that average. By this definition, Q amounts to 0.04 mag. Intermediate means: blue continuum 14.7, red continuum 23.1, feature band 18.5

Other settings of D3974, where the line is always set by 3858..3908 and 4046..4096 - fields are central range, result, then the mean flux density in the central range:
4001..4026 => -0.162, 24.2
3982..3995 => -0.151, 22.6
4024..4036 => -0.092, 23.6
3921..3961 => 0.302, 13.1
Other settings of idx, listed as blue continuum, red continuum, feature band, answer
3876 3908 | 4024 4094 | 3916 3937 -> 0.45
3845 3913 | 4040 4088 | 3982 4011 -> -0.15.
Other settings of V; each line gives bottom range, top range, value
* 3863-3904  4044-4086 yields 1.70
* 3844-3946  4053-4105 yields 1.87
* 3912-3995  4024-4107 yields 1.66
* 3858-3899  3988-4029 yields 1.83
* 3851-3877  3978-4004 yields 1.89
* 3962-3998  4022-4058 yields 1.44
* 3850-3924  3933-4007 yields 1.16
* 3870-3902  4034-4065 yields 1.70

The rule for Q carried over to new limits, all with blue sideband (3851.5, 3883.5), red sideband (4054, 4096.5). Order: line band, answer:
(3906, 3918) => -0.24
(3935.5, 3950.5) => 0.30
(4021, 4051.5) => -0.10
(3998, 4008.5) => -0.16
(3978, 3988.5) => -0.11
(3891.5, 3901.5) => -0.23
